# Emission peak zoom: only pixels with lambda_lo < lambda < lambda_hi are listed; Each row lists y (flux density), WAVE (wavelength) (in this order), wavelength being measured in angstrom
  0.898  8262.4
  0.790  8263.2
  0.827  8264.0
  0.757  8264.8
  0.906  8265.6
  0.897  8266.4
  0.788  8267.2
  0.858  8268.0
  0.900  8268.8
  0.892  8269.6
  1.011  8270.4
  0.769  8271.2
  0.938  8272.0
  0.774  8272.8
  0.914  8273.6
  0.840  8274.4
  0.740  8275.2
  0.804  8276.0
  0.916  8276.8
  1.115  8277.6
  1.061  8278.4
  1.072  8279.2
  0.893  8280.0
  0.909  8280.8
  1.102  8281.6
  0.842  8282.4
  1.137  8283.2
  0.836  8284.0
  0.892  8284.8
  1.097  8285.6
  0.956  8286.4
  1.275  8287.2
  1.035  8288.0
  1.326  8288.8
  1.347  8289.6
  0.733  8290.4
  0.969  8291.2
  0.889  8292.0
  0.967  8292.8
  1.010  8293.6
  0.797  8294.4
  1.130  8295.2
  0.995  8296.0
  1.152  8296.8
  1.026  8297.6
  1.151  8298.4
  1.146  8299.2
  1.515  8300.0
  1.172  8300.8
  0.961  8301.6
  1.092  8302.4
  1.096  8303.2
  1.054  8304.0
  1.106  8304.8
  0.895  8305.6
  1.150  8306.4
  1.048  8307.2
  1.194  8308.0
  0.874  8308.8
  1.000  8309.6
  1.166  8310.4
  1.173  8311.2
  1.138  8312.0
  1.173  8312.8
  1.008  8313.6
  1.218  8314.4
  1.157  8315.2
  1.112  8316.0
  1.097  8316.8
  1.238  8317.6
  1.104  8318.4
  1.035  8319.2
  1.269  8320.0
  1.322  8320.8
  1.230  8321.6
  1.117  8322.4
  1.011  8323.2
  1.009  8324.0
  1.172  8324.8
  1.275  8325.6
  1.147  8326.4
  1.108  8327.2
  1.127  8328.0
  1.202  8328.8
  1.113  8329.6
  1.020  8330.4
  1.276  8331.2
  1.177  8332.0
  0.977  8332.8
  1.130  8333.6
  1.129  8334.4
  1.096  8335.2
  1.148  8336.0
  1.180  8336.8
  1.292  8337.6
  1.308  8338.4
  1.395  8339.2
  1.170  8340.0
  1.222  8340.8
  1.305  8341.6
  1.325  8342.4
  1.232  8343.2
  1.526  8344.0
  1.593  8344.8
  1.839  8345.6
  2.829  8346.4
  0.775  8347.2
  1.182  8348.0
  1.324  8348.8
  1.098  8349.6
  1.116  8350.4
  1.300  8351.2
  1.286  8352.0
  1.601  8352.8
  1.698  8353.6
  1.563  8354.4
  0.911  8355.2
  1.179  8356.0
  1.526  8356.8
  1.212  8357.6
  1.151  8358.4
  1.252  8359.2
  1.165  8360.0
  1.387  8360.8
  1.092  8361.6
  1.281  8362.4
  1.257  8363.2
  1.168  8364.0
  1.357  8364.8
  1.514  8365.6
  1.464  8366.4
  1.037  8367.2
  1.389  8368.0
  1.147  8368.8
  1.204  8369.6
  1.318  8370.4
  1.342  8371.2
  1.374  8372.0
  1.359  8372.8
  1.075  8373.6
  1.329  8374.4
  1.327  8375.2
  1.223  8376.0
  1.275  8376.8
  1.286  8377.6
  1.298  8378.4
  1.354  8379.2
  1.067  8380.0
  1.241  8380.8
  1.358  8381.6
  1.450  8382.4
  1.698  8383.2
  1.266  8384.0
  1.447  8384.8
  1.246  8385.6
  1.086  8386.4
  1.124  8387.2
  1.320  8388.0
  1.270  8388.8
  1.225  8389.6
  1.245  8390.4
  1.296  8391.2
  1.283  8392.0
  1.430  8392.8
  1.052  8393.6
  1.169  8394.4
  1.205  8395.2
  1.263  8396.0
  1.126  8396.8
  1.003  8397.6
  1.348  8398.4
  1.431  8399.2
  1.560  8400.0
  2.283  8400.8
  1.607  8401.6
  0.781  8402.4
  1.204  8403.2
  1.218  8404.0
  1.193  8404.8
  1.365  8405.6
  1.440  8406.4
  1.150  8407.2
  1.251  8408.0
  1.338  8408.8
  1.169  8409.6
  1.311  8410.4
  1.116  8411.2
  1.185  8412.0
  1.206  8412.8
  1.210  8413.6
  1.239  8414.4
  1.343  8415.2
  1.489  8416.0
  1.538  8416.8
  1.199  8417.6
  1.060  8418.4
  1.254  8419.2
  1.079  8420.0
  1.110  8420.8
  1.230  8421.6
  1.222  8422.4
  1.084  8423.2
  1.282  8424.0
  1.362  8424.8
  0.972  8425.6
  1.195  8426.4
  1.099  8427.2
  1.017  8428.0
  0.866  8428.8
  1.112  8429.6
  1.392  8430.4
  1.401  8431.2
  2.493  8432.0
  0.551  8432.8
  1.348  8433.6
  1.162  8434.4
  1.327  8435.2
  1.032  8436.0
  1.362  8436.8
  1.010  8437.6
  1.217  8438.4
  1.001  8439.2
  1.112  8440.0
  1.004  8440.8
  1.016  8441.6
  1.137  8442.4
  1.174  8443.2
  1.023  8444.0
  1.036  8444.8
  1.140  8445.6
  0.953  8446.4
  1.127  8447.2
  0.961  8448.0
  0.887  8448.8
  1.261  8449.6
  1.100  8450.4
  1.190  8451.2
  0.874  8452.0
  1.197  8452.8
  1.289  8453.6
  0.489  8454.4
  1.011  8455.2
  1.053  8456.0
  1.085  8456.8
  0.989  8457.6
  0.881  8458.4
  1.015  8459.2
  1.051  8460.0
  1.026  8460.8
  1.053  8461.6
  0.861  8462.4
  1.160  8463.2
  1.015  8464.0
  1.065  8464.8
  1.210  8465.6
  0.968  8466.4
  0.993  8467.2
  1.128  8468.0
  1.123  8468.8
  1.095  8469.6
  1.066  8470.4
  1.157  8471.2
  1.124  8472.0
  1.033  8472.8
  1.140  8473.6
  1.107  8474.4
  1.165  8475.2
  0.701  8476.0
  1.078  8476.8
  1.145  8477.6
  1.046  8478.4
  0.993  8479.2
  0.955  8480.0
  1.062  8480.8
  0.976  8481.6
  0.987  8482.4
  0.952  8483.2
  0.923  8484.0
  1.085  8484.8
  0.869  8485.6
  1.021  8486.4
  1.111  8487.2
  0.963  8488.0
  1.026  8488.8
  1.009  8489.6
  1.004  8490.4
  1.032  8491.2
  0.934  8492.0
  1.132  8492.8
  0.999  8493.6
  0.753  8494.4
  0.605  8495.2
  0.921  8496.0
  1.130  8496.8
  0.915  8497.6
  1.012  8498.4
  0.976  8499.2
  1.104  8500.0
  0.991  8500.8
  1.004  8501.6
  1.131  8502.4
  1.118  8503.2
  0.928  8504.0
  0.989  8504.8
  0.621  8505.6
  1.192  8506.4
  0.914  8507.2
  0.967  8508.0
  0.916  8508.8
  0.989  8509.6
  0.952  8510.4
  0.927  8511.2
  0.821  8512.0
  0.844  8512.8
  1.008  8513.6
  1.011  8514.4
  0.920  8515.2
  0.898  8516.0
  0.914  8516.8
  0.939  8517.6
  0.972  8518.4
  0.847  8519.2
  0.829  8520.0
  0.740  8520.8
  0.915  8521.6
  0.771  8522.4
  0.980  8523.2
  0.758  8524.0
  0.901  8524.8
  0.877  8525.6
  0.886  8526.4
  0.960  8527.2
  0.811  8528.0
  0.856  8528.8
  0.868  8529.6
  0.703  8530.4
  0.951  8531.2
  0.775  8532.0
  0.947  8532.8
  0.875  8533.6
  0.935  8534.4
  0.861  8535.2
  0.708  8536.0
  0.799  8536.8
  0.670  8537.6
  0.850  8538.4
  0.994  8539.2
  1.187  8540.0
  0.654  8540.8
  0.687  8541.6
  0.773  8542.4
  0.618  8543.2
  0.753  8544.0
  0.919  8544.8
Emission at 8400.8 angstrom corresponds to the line Mg II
